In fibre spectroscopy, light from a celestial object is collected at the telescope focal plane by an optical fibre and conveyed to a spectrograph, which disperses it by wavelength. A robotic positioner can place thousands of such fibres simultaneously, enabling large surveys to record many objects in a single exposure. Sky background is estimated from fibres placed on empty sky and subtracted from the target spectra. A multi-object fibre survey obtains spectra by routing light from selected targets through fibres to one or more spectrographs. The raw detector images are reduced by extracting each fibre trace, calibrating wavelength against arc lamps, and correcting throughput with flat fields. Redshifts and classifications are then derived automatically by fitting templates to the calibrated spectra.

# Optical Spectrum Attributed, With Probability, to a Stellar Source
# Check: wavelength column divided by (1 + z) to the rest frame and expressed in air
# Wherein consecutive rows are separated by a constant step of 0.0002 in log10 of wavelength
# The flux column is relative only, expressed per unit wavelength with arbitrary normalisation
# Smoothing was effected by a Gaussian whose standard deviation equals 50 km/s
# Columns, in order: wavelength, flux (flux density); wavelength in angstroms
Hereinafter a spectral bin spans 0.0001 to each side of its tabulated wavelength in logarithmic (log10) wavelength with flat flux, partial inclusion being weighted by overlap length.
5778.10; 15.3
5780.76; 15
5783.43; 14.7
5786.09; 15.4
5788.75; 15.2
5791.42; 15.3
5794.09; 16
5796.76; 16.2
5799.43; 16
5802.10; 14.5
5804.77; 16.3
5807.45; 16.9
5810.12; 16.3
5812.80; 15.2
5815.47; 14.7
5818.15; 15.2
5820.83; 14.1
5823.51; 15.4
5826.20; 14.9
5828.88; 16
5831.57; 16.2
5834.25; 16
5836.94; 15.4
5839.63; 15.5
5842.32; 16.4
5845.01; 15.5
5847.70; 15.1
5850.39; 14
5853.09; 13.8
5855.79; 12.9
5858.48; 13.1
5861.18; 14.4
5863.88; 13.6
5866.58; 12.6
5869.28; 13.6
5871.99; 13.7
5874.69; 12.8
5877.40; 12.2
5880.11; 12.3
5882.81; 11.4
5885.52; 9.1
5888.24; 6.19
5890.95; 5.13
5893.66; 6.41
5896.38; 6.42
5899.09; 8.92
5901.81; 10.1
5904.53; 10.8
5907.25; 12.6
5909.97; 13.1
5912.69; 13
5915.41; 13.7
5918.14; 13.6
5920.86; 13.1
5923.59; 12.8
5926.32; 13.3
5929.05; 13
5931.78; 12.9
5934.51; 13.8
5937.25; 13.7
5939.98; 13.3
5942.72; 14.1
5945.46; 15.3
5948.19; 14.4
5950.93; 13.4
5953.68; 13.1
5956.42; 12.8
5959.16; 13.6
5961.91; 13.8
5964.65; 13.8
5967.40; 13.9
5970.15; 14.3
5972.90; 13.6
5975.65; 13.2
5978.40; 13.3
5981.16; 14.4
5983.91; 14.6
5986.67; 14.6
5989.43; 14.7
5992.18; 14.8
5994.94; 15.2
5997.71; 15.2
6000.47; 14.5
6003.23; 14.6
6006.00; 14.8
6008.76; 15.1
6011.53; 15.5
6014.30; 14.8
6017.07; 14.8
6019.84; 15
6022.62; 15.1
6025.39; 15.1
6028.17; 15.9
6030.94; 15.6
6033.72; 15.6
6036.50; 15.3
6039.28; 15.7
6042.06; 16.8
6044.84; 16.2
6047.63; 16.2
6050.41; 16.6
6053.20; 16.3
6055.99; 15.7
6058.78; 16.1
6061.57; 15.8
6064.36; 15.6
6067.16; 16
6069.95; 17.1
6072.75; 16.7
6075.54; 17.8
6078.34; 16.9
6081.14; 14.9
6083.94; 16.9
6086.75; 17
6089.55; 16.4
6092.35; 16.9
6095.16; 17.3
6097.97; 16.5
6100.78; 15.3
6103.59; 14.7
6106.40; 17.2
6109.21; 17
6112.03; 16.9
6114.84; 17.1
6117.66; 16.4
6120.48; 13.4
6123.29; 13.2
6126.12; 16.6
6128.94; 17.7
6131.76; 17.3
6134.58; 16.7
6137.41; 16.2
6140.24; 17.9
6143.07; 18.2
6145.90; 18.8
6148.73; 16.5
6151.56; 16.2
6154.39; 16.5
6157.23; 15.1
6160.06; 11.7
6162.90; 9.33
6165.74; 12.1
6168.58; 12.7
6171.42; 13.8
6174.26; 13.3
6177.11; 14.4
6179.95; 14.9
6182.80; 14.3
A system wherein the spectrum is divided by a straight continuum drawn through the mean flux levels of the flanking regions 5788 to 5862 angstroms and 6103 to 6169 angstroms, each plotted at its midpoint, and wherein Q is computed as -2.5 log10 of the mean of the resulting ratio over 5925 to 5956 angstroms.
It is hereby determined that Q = 0.13 mag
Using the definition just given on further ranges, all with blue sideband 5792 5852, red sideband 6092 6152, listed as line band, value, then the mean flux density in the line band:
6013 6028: 0.08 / 15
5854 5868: 0.17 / 13.3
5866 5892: 0.40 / 10.9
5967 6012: 0.11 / 14.5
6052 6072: 0.02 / 16.1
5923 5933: 0.22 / 13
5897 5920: 0.32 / 11.8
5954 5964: 0.19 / 13.4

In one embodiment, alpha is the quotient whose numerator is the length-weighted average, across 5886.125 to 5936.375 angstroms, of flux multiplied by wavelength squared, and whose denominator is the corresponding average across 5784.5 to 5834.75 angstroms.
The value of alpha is 0.74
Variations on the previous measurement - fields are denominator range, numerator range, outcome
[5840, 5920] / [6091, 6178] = 1.41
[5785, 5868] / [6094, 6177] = 1.14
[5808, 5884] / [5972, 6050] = 1.11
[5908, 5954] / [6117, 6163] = 1.26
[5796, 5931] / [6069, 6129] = 1.34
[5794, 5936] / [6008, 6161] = 1.31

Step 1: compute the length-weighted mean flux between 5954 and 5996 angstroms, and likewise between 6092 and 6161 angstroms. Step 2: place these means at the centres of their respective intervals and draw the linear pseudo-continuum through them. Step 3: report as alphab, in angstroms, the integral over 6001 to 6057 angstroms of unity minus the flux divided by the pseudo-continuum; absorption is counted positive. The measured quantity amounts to -2.6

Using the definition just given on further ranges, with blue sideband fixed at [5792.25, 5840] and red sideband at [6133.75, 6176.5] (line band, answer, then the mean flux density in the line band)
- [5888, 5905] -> 8.6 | 7.65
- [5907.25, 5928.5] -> 3.1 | 13.2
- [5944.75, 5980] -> 3.7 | 13.7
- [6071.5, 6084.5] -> -1.3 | 16.6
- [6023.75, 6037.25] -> -0.3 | 15.5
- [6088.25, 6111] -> -2.0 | 16.4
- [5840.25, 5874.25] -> 3.2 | 14.1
